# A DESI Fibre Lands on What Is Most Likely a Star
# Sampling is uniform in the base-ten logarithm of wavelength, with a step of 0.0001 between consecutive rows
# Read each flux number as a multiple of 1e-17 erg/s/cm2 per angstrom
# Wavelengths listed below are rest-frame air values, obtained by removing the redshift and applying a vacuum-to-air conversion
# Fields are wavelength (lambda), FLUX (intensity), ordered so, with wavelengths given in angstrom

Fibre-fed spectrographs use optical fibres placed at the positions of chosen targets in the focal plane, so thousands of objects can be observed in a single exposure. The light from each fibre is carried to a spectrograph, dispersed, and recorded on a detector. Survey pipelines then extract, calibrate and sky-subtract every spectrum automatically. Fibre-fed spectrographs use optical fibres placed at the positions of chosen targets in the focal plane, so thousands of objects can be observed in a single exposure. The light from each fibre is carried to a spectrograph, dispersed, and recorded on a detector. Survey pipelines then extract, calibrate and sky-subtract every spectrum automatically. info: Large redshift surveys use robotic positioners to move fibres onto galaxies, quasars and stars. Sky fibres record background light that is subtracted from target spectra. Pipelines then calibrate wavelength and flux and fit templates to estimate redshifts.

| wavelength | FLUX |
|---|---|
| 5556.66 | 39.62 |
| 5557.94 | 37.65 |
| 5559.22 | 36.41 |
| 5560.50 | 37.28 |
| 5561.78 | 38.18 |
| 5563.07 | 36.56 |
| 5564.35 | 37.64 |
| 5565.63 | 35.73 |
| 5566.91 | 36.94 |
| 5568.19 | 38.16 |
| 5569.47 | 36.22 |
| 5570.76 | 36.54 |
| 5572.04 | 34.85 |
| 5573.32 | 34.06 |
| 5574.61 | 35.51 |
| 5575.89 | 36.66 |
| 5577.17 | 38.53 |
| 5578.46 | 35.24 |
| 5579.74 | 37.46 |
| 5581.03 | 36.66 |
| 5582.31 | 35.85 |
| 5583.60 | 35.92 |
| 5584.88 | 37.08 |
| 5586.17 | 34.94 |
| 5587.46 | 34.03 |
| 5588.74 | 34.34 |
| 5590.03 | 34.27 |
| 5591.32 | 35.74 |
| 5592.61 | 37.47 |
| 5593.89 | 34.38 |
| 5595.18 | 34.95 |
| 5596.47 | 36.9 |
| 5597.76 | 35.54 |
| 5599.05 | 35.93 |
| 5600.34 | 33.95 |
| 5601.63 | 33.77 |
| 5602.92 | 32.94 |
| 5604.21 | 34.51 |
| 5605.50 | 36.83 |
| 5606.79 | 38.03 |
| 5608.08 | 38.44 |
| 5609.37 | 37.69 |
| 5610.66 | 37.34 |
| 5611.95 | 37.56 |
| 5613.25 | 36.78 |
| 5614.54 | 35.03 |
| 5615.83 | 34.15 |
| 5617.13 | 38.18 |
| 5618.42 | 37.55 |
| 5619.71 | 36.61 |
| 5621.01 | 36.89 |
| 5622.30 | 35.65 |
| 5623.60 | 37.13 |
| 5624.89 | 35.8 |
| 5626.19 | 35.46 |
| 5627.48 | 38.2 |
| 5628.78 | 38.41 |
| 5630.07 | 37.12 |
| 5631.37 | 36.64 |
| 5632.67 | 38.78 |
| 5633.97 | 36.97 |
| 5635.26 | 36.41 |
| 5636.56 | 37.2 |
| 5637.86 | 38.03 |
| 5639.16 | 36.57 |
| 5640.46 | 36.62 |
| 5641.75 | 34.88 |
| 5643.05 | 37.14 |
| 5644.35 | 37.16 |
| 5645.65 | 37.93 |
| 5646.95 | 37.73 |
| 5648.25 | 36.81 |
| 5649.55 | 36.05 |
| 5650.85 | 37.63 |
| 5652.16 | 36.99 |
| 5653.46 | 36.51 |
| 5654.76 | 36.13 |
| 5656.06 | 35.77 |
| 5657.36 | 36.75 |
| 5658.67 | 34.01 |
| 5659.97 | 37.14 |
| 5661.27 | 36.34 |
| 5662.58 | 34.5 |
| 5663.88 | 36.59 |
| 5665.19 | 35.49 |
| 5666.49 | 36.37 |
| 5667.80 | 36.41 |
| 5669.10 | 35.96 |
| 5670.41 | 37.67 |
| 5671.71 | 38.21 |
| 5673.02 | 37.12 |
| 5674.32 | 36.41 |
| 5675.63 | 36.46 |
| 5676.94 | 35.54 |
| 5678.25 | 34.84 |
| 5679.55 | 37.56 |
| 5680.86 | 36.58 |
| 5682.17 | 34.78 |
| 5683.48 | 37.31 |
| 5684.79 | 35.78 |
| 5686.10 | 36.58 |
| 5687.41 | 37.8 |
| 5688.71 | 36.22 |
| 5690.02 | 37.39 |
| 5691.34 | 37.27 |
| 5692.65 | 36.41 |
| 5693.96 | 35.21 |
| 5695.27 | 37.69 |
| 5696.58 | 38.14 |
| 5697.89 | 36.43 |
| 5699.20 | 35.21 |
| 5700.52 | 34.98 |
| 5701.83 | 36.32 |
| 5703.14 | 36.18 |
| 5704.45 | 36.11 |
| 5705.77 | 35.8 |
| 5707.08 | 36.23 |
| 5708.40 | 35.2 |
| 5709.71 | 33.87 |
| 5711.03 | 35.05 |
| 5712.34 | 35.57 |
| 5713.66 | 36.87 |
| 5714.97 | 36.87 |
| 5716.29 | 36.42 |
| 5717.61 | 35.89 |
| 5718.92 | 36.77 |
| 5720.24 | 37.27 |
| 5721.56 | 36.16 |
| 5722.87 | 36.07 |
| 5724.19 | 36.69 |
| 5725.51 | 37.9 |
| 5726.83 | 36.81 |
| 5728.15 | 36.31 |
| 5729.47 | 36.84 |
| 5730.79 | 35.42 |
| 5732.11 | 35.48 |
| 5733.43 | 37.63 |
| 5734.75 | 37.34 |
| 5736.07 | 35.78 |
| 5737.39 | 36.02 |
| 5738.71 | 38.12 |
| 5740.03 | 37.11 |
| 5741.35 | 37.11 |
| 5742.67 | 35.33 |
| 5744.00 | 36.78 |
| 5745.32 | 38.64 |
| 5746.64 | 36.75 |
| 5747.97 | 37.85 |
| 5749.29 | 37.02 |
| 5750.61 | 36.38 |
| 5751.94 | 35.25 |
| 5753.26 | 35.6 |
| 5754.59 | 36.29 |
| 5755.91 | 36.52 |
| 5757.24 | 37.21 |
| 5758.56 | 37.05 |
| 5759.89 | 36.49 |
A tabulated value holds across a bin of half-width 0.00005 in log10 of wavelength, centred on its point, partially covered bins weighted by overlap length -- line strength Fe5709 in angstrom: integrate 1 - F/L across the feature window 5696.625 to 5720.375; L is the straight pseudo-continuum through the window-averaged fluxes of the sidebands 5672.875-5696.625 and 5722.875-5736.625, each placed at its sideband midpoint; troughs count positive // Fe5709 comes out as 0.38 angstrom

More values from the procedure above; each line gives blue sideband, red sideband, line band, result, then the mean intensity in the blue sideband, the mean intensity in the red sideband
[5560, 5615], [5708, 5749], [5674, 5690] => 0.0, 36.1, 36.5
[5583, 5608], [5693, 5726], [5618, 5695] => -1.7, 35.4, 36.2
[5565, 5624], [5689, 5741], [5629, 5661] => -0.5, 36.1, 36.4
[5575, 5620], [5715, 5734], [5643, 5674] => -0.3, 36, 36.5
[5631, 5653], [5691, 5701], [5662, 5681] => 0.2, 37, 36.4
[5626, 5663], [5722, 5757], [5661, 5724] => 0.7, 36.8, 36.7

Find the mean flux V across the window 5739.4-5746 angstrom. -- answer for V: 37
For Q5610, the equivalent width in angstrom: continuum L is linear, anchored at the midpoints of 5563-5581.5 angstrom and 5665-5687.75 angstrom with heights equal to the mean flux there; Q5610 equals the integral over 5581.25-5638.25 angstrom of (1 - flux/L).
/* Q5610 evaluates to 0.3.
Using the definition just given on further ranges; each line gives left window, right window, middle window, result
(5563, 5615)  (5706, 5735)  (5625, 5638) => -0.4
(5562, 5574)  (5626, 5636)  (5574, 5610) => 0.9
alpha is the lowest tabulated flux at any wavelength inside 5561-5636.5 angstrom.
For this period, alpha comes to 32.94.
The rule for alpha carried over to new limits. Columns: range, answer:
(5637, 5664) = 34.01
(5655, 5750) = 33.87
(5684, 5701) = 34.98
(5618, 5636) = 35.46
